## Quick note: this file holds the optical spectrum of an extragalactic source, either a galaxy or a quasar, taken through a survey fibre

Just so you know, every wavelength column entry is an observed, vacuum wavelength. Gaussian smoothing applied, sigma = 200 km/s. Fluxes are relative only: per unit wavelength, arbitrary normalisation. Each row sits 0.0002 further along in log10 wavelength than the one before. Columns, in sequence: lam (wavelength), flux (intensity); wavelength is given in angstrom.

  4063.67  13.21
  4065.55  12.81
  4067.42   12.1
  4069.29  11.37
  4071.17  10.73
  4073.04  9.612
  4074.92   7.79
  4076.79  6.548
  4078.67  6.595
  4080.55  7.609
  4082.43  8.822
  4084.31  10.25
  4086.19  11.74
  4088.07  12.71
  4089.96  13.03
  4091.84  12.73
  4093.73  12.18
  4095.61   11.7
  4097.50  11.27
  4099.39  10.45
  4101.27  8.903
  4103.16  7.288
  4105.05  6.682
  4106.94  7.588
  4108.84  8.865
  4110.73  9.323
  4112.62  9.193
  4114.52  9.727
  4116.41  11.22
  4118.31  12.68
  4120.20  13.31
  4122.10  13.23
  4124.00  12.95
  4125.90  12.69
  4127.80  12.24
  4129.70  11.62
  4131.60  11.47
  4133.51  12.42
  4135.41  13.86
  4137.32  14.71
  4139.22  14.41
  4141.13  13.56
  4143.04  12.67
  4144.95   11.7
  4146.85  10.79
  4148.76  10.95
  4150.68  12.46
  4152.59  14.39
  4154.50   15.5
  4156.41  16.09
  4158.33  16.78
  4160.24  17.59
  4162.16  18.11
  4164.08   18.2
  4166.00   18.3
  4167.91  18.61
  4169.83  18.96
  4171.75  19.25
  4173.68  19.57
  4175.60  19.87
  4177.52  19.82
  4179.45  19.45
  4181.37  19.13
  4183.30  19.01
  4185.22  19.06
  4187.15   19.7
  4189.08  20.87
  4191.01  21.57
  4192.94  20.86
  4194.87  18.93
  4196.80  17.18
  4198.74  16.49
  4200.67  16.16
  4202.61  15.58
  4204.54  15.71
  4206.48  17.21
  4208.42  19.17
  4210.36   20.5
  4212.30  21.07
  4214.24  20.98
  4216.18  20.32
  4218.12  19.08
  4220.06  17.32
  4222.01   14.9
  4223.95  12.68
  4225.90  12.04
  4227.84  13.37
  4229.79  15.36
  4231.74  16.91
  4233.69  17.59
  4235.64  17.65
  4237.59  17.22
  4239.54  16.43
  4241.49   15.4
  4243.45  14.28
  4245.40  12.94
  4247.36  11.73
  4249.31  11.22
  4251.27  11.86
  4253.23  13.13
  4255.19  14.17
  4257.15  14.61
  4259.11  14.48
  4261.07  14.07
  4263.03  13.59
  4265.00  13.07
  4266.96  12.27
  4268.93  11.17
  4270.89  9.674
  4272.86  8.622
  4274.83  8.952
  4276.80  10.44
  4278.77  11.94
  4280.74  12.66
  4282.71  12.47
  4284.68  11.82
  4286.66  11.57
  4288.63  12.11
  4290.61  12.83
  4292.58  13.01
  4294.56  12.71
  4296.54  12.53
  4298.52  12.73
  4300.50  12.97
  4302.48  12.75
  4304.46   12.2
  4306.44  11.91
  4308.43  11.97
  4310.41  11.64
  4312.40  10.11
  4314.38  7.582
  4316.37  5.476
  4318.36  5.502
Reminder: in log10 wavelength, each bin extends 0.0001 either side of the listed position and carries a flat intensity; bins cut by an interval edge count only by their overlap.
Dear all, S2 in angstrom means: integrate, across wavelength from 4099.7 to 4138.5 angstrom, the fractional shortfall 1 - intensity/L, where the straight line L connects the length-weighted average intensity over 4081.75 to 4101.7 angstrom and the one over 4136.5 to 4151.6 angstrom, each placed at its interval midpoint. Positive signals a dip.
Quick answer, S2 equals 3.4 angstrom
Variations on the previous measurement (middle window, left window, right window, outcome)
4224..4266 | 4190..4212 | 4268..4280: -3.16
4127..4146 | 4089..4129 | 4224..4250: -1.94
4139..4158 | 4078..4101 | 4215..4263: -1.39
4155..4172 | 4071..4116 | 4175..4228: -2.99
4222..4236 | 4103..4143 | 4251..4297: -3.43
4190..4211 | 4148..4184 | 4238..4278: -3.21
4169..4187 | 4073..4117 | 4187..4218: -2.80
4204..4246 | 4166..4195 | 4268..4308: -0.97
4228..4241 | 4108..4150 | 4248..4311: -4.74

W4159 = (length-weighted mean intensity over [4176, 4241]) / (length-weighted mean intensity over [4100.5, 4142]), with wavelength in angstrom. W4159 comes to 1.58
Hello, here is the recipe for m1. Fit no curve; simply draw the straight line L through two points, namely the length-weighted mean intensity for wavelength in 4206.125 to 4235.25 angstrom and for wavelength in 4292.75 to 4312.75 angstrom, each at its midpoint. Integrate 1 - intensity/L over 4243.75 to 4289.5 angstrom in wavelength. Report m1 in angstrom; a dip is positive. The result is 7.3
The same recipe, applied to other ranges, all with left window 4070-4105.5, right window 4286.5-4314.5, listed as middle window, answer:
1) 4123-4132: -1.7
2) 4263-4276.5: 1.0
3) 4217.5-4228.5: -3.5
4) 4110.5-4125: -2.0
